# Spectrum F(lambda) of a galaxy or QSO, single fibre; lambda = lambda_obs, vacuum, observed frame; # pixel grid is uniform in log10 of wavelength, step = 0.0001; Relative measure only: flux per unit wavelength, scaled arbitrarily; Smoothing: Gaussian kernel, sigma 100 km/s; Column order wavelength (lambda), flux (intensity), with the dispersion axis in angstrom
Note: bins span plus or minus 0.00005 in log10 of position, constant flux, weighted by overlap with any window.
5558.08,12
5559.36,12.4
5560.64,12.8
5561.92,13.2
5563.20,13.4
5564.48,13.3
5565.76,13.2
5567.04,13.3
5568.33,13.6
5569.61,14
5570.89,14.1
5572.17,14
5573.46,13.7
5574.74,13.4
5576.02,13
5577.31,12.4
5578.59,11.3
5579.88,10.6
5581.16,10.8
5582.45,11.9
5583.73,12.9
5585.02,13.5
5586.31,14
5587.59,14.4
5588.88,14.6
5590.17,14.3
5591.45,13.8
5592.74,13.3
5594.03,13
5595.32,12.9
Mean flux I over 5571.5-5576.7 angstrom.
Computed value 13.5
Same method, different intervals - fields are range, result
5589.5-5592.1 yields 14.1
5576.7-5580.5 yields 11.4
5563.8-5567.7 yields 13.3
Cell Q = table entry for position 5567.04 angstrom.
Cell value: 13.3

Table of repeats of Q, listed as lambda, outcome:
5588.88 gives 14.6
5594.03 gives 13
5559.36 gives 12.4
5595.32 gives 12.9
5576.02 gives 13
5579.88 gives 10.6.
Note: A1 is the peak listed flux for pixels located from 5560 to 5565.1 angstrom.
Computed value 13.4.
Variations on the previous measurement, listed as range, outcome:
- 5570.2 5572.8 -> 14.1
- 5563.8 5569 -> 13.6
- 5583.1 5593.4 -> 14.6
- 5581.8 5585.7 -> 13.5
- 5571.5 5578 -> 14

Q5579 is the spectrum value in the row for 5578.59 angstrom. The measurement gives 11.3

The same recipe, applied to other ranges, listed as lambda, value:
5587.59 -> 14.4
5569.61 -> 14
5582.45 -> 11.9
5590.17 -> 14.3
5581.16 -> 10.8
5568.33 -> 13.6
